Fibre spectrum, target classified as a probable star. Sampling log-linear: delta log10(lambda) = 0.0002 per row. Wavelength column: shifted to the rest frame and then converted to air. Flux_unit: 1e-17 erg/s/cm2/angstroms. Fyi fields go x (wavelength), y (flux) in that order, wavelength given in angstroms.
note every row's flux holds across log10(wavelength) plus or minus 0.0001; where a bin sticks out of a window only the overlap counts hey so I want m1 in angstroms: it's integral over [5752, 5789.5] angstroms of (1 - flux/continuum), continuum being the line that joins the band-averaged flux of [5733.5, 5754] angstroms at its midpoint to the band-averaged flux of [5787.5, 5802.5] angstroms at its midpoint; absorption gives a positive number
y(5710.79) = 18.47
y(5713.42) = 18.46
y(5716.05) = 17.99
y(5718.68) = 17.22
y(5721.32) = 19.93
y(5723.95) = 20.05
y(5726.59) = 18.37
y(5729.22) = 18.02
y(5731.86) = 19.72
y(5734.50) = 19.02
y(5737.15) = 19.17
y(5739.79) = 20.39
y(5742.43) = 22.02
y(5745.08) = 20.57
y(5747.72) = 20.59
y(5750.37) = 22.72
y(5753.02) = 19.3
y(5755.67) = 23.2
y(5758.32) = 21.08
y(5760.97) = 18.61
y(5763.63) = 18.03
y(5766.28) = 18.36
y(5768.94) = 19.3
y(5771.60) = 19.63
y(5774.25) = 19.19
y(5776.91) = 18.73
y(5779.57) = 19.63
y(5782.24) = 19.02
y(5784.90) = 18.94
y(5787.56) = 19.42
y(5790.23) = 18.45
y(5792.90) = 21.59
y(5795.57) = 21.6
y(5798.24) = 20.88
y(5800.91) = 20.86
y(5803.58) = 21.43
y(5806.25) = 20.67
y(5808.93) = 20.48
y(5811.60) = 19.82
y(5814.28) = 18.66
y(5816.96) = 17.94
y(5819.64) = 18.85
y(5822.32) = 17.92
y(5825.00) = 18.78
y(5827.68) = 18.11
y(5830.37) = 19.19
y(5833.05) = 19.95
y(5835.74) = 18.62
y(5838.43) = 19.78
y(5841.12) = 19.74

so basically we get 2.0 angstroms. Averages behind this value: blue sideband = 20.5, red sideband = 20.6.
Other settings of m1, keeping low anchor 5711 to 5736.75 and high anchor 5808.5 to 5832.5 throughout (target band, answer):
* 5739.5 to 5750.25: -1.4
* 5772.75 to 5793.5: -0.5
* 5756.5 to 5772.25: -0.4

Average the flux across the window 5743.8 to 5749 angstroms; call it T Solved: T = 20.6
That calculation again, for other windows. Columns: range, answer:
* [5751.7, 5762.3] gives 20.5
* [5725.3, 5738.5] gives 18.9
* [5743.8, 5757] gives 21.3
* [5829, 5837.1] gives 19.2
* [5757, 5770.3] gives 19.1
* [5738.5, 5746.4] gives 21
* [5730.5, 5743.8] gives 20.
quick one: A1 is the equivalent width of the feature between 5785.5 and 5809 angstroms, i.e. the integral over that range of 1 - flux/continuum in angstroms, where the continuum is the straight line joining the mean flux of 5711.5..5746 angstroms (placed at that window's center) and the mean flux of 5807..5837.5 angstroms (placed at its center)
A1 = -1.84 angstroms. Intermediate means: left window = 19.3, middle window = 20.5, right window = 19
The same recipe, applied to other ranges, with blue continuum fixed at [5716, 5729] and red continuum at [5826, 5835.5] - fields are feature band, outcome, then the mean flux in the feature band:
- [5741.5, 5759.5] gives -2.4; 21.3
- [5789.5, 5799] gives -0.9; 20.7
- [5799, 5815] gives -1.2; 20.4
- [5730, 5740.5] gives -0.4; 19.4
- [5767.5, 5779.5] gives -0.2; 19.3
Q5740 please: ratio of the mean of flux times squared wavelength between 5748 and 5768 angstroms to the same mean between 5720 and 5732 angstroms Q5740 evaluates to 1.1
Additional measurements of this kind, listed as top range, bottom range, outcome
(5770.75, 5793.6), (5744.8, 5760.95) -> 0.93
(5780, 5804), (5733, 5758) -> 0.99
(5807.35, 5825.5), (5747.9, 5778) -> 0.97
